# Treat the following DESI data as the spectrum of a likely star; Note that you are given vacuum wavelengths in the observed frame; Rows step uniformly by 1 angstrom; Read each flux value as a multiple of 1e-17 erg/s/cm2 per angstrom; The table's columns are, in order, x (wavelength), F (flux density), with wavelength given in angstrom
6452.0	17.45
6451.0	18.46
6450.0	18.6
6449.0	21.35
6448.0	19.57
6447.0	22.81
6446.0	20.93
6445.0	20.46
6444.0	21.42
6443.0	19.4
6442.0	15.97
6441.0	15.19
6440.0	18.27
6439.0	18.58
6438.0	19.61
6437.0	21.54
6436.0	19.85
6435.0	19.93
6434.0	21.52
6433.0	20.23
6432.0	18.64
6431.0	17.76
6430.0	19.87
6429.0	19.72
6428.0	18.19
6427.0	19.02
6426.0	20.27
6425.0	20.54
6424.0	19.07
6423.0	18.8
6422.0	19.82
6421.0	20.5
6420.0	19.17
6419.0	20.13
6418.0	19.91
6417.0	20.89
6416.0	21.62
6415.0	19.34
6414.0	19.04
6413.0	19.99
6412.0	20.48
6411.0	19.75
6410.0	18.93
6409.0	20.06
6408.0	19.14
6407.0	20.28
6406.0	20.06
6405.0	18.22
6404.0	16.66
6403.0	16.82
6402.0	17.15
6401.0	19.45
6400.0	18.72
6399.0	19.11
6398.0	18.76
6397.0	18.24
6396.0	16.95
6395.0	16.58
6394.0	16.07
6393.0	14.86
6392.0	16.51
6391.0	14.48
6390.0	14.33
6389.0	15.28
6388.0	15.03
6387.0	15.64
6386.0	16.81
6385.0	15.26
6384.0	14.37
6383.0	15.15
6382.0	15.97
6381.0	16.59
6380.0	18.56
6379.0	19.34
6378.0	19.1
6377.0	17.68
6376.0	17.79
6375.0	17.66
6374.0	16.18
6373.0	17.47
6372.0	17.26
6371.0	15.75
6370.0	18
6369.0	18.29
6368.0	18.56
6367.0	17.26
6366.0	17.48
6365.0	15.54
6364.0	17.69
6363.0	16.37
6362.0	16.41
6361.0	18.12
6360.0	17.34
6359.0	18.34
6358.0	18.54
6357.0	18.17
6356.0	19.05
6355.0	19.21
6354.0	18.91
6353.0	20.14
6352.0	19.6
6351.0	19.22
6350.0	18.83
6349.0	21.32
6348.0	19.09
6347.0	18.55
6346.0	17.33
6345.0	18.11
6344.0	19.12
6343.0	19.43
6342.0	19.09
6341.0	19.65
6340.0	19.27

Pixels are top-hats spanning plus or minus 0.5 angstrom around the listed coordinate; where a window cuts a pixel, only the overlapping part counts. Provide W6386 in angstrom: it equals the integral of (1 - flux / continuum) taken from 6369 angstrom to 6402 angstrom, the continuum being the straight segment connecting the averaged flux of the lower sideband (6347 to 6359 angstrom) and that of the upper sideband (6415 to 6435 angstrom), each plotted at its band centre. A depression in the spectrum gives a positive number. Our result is 4.40 angstrom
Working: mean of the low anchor 19.2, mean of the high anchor 19.8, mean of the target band 16.9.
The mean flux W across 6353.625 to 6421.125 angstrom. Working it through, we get 17.8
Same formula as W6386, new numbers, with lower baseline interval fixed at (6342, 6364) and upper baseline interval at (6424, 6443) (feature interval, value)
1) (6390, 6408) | 1.32 angstrom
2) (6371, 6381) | 0.56 angstrom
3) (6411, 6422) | -0.60 angstrom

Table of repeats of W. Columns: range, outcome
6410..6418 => 20.1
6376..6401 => 16.7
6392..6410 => 18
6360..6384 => 17.3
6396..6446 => 19.3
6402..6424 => 19.4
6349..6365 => 18.4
